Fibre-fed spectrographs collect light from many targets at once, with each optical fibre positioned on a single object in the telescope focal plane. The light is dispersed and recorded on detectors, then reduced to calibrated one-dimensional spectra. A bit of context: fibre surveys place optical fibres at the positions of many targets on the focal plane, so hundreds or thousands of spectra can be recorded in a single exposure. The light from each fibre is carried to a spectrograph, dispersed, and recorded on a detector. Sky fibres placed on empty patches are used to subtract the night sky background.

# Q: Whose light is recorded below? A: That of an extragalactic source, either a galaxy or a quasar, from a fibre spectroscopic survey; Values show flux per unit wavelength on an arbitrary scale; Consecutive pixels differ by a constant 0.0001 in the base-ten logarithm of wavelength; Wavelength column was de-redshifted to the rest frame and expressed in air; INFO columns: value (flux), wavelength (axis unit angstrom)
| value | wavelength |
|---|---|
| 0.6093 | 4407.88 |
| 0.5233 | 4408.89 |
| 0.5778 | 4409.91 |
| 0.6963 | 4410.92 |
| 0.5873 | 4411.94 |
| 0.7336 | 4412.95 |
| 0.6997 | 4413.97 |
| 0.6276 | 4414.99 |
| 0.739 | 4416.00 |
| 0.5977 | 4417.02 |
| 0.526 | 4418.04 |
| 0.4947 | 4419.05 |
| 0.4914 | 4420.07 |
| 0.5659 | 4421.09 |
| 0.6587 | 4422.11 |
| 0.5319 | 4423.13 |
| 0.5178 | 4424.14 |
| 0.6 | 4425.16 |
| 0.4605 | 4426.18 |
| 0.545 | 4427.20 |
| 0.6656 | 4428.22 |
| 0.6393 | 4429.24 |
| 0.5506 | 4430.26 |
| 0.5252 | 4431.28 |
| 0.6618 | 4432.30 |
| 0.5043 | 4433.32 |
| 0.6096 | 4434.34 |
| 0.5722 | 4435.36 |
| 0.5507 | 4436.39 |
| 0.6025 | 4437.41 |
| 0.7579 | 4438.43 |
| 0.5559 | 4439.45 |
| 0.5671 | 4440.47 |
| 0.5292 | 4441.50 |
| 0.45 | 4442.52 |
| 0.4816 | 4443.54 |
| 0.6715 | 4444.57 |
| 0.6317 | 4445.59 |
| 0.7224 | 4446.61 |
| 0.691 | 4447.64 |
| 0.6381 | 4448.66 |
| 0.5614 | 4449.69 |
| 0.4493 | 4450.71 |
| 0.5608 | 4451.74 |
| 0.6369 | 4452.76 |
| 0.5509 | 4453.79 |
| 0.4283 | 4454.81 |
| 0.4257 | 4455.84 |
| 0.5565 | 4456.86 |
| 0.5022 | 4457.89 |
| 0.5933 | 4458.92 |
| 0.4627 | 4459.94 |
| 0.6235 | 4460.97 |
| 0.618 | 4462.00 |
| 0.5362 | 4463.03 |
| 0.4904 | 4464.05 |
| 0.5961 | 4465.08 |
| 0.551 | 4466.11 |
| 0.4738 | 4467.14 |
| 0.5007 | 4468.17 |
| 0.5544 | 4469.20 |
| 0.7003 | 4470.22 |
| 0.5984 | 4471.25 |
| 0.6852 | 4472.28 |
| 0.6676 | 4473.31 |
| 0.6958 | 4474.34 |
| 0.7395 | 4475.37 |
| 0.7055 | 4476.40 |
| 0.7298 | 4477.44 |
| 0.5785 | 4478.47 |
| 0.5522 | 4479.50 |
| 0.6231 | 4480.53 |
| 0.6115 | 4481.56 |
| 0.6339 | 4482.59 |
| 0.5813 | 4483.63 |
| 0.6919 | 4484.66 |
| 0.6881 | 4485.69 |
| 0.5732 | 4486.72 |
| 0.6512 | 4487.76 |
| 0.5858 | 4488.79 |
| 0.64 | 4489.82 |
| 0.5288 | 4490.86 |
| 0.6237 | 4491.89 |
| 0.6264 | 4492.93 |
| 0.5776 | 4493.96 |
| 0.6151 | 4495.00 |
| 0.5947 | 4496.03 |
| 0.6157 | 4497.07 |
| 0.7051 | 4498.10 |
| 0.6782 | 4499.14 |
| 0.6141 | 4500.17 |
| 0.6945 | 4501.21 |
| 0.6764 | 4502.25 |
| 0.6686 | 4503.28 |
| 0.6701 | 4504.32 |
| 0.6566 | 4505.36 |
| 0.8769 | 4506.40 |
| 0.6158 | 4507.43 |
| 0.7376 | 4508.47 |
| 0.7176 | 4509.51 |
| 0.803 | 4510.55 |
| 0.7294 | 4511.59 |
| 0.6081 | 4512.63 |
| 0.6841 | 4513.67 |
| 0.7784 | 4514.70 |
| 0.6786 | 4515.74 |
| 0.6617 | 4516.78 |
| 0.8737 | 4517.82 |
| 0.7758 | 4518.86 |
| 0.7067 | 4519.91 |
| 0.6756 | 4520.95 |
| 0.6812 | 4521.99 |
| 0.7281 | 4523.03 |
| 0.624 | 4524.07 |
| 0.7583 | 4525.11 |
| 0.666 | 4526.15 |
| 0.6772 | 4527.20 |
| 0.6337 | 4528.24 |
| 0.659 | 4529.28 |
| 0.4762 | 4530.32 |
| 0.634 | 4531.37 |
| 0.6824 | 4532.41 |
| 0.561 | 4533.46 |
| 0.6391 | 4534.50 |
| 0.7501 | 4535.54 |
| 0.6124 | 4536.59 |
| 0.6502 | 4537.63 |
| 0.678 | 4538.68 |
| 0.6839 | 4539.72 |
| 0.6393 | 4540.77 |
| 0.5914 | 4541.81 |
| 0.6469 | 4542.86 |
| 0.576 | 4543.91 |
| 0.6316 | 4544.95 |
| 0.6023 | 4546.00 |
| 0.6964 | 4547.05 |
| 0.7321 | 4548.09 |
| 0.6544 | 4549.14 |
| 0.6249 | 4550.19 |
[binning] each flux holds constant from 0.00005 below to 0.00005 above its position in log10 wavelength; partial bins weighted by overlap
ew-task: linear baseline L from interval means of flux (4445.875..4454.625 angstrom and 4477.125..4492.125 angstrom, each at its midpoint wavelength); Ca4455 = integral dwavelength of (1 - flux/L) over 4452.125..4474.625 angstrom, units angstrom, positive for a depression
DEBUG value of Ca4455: 1.5 angstrom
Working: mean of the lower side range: 0.596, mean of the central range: 0.565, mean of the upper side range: 0.618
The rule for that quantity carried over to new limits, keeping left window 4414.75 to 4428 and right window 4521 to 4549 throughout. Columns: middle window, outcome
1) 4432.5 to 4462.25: 0.8 angstrom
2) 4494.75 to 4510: -1.2 angstrom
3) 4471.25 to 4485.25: -1.0 angstrom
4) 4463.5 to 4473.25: 0.4 angstrom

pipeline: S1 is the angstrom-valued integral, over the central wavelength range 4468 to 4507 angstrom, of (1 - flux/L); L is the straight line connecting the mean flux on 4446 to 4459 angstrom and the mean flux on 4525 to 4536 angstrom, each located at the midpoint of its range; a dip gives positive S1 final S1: -2.9 angstrom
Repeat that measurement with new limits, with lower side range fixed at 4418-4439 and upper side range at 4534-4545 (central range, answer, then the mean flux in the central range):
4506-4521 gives -2.4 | 0.729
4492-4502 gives -0.3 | 0.636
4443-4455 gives 0.0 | 0.589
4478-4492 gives 0.0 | 0.612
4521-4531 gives -0.3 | 0.657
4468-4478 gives -1.0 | 0.663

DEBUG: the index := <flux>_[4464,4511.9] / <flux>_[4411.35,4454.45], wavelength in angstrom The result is 1.1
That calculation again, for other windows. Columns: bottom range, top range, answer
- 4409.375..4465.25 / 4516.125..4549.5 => 1.15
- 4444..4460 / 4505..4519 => 1.28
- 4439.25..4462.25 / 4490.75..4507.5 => 1.17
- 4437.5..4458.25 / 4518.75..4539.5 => 1.16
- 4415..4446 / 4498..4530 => 1.21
